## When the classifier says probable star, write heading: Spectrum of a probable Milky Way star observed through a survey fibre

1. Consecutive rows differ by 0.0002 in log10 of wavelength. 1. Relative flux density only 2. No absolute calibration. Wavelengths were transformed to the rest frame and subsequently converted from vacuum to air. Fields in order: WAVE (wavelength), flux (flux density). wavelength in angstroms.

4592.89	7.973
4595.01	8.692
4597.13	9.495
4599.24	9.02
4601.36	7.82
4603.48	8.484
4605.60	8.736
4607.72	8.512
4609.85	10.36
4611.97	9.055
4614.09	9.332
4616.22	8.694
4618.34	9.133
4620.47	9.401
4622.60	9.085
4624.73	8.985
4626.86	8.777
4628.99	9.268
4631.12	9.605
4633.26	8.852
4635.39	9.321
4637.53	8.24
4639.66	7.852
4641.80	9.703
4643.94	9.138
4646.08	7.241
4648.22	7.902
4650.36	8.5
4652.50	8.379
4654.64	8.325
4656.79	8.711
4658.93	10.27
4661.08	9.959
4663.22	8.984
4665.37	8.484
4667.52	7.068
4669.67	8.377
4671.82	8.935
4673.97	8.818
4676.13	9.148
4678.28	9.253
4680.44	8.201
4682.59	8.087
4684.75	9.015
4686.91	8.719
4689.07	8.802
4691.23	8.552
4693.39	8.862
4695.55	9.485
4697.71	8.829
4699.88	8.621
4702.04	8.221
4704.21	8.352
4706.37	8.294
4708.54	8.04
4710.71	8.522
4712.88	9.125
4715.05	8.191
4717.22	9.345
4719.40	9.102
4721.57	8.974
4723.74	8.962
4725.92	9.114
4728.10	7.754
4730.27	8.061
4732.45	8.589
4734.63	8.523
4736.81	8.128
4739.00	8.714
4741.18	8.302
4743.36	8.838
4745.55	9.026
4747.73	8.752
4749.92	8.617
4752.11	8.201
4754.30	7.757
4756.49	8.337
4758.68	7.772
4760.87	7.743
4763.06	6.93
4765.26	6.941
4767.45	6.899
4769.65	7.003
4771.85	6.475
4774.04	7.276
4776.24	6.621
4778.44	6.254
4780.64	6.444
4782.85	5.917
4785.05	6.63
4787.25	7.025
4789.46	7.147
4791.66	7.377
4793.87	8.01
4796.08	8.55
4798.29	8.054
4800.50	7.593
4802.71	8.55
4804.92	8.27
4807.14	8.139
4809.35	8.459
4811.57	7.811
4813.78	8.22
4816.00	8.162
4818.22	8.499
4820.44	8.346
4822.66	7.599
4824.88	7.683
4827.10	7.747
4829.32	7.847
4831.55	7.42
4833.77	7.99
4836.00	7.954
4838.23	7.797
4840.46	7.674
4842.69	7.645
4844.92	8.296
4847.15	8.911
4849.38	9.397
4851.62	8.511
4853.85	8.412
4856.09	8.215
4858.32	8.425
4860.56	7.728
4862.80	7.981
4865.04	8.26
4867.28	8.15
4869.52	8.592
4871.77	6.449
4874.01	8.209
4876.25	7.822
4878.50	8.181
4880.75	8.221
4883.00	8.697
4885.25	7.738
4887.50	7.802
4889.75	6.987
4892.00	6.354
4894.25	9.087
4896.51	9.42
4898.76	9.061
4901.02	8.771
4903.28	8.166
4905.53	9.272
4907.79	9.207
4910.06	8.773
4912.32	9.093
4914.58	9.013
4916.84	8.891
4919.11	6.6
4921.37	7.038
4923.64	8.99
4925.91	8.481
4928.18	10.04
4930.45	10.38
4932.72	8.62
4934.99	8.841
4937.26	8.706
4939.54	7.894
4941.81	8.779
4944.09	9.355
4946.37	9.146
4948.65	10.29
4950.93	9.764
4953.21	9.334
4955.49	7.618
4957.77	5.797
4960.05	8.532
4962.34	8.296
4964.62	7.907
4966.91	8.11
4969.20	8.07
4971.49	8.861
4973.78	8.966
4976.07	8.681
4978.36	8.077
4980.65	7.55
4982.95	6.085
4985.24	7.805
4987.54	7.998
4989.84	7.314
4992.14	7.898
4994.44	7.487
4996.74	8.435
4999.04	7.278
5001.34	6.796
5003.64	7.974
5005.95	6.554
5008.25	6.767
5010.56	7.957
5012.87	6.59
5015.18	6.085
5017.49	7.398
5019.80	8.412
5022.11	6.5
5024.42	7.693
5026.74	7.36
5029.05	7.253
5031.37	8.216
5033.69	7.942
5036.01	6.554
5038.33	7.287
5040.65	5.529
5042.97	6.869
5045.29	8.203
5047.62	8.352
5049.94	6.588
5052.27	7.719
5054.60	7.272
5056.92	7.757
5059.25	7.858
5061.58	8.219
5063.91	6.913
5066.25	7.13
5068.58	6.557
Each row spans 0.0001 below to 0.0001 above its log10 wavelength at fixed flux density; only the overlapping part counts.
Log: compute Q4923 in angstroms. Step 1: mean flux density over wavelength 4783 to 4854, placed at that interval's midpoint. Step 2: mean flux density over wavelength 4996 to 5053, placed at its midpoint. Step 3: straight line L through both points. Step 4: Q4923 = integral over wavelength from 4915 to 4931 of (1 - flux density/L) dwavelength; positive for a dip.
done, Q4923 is -2.04 angstroms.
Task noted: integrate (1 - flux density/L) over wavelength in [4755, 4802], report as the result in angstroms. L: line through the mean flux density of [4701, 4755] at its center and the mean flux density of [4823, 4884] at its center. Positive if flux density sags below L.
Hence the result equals 6.46 angstroms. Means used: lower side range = 8.55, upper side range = 8.07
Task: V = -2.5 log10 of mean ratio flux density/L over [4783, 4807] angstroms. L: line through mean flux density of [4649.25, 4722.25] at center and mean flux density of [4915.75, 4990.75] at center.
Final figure 0.12 mag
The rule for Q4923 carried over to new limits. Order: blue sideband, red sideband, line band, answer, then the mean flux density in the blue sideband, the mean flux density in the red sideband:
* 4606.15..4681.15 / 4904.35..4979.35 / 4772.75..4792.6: 4.6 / 8.85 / 8.65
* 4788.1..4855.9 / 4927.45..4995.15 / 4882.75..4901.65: 0.1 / 8.07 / 8.4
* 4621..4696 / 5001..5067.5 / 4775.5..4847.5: 4.0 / 8.77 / 7.31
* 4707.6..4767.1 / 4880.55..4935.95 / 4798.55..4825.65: 1.1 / 8.36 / 8.55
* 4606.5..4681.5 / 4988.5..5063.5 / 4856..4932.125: -4.6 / 8.85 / 7.38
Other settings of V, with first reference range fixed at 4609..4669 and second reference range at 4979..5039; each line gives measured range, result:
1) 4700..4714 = 0.02 mag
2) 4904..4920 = -0.13 mag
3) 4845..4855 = -0.10 mag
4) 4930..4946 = -0.16 mag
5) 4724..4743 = 0.01 mag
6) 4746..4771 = 0.09 mag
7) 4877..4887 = -0.04 mag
